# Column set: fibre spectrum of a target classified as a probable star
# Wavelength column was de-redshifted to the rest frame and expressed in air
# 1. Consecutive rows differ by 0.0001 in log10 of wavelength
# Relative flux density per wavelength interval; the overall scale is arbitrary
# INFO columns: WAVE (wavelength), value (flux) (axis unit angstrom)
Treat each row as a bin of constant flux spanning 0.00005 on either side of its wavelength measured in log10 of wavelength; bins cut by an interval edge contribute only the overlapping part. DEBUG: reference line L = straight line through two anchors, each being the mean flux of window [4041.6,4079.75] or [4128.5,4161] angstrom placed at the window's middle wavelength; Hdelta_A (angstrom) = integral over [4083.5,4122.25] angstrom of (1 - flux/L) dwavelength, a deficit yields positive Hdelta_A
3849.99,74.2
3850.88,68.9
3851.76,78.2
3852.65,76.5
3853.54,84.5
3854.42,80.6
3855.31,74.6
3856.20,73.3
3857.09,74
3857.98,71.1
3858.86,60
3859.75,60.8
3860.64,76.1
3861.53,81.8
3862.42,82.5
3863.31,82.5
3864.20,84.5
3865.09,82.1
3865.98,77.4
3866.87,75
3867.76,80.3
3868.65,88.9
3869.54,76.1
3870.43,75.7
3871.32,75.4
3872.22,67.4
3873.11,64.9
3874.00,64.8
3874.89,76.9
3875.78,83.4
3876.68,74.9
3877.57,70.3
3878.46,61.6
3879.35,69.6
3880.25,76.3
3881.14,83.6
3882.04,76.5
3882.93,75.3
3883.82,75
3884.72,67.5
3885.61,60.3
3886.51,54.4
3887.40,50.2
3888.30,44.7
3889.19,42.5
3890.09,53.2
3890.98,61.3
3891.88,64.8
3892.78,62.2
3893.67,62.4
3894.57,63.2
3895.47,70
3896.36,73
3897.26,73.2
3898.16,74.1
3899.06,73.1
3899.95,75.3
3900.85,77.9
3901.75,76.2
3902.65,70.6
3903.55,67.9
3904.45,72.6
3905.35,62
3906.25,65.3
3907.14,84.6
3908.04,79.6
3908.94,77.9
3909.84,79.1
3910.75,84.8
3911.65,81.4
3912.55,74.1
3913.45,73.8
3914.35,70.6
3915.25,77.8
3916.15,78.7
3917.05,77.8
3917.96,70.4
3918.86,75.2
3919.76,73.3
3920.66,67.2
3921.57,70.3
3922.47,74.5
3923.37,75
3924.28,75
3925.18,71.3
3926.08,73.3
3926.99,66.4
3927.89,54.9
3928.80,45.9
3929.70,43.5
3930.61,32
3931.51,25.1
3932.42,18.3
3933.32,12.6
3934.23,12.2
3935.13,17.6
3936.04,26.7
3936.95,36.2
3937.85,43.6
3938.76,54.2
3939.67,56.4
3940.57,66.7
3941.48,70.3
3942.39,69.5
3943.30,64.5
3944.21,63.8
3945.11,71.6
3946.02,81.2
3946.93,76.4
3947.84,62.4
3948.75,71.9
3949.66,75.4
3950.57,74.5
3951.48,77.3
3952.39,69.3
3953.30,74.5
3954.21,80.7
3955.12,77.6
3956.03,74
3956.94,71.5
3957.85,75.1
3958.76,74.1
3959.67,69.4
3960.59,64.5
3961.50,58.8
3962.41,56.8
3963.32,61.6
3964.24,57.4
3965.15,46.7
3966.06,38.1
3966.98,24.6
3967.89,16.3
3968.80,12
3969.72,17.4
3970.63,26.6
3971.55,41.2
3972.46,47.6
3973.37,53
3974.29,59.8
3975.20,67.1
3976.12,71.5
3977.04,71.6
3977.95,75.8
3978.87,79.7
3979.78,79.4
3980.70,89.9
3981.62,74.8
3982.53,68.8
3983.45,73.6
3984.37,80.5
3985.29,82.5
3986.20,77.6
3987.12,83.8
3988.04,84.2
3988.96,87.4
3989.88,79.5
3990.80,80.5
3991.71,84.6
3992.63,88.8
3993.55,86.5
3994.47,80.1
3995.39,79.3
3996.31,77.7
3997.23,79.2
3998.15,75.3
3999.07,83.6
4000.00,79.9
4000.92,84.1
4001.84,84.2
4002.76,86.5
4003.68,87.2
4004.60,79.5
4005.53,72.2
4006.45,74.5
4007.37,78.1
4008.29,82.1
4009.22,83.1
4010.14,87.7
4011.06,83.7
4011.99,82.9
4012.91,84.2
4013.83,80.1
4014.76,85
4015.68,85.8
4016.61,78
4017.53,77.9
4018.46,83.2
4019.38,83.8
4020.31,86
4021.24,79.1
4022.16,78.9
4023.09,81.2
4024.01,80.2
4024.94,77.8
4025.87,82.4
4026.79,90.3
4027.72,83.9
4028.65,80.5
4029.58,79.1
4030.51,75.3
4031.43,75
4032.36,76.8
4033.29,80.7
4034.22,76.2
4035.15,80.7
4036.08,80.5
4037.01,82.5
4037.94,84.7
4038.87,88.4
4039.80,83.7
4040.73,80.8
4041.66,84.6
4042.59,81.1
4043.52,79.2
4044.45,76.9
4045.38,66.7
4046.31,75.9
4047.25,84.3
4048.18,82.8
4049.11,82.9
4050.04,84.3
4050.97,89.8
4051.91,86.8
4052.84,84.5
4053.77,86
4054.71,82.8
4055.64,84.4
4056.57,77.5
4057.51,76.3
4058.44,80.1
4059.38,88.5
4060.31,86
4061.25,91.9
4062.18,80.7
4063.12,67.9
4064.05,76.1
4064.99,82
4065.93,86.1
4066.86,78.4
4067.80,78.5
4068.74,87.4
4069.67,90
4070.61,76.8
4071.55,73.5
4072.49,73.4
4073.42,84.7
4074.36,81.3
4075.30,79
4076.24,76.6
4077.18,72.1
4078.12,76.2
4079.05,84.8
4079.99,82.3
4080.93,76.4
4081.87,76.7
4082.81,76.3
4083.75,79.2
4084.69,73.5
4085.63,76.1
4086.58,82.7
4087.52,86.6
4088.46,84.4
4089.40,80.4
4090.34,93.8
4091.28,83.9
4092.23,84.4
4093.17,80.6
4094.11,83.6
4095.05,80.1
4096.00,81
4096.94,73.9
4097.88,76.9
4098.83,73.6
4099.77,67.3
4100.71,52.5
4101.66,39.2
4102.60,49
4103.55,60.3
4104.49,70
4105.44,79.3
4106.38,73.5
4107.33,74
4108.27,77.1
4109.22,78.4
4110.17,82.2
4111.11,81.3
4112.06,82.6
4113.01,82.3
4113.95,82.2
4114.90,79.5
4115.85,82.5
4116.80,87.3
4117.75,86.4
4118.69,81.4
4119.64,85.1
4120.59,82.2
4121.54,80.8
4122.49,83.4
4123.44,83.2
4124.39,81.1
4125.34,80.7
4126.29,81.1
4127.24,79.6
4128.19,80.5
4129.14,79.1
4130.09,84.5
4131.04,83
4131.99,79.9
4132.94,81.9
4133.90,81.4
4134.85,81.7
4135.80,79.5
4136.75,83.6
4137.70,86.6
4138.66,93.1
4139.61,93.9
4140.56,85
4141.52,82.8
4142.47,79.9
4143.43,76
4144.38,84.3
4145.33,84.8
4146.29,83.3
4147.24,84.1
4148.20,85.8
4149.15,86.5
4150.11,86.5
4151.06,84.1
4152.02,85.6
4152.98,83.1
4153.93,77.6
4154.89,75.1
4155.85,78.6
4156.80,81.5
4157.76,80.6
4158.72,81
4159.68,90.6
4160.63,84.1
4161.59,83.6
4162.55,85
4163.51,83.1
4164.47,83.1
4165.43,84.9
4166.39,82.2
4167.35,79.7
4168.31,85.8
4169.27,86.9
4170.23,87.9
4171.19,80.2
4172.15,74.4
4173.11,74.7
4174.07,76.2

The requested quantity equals 2.2 angstrom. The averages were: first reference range 80.9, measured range 77.4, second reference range 83.2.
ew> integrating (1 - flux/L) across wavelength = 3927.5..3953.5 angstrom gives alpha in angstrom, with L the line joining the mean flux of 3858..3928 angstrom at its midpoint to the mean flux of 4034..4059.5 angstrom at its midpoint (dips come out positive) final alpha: 7.5 angstrom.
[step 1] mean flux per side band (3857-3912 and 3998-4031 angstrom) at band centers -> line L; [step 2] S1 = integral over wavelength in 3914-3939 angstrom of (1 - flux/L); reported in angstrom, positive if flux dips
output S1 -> 6.83 angstrom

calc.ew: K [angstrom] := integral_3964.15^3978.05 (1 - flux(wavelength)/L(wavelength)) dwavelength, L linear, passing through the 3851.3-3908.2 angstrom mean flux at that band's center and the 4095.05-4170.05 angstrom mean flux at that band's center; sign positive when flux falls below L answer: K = 5.6 angstrom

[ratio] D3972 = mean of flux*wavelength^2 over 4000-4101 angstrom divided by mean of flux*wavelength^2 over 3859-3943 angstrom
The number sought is 1.32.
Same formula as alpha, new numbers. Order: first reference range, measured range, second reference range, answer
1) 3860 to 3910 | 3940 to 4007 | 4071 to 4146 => 4.6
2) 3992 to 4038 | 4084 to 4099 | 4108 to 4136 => 0.1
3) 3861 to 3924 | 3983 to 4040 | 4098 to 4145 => -4.5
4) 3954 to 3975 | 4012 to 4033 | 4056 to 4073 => -3.8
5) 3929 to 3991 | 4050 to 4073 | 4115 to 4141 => -2.5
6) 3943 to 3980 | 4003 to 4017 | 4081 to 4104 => -3.3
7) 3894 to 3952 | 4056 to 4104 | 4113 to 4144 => 0.4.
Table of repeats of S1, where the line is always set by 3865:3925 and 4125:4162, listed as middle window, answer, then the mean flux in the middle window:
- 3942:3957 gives 0.25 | 72.8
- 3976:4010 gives -1.96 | 80.4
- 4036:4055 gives -0.96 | 82.4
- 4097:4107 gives 2.02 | 64.7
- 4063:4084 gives 0.15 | 79.1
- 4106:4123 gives 0.07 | 81.3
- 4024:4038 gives -0.46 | 80.3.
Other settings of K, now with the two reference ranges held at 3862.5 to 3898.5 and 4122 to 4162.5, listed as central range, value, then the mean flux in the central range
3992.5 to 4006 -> -1.0 angstrom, 81.4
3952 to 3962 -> 0.3 angstrom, 71.7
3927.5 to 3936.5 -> 5.4 angstrom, 28.7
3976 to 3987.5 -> -0.4 angstrom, 77.8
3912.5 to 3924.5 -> -0.3 angstrom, 73.8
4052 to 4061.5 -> -0.6 angstrom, 83.7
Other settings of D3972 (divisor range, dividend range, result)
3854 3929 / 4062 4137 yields 1.22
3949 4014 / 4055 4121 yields 1.17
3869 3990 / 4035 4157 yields 1.35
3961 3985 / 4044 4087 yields 1.50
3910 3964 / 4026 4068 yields 1.36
